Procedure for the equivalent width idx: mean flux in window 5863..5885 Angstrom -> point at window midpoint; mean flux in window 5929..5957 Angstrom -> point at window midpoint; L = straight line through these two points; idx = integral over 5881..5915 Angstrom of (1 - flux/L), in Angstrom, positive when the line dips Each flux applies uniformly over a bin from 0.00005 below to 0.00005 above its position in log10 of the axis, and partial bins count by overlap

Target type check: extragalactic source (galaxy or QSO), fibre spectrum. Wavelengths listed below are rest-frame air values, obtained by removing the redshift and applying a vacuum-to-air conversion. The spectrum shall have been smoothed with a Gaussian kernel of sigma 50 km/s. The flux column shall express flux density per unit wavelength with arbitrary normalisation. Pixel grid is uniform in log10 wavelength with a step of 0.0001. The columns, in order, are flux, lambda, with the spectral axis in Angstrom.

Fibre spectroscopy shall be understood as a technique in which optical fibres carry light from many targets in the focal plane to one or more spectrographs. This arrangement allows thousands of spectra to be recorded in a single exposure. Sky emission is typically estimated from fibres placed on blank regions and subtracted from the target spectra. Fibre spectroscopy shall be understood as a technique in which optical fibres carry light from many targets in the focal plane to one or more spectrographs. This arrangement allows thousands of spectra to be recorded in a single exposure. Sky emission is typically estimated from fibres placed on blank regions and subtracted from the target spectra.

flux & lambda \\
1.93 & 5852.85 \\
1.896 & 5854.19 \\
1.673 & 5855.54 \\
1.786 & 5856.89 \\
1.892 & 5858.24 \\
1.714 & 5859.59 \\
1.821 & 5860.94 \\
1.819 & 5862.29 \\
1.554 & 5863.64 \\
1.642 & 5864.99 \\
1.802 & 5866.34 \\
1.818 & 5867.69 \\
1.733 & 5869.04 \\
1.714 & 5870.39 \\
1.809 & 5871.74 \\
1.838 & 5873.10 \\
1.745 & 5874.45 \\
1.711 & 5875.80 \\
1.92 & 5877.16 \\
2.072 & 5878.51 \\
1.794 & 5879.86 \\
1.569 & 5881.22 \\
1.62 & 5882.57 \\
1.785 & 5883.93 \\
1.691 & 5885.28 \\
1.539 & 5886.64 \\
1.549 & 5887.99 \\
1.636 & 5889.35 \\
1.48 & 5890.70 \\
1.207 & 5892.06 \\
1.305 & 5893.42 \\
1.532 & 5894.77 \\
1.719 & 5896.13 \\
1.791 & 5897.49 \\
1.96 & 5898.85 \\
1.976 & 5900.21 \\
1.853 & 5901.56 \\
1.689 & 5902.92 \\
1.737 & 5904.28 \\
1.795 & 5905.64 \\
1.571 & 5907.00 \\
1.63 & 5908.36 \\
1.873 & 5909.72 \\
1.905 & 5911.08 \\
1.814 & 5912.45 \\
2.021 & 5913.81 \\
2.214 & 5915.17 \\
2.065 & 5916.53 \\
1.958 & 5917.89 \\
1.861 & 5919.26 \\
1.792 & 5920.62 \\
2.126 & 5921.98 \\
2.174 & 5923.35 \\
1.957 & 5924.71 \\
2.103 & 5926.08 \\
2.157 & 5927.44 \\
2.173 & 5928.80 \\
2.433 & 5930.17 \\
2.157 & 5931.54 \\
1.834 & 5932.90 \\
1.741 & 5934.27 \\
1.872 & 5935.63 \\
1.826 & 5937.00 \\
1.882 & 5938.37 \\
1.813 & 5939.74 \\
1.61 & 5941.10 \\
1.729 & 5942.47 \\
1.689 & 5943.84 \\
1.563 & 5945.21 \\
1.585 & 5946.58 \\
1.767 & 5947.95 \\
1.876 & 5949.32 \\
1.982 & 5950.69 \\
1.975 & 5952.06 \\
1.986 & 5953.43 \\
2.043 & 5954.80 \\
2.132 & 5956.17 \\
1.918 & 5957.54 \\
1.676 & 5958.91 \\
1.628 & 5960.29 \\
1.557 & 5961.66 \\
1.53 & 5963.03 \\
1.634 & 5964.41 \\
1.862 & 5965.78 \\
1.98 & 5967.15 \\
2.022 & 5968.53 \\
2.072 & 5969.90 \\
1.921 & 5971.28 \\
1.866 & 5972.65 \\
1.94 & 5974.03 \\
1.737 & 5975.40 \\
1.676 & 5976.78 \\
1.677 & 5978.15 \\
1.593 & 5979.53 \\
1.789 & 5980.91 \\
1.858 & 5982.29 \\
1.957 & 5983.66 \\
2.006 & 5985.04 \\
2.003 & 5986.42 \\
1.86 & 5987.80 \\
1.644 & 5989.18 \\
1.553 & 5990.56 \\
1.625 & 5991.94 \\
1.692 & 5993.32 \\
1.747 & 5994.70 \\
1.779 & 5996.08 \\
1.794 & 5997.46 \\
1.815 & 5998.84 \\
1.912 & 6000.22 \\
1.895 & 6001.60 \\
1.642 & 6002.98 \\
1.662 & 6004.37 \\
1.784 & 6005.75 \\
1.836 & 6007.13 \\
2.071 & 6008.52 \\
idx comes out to 1.9 Angstrom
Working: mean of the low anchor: 1.76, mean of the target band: 1.7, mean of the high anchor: 1.88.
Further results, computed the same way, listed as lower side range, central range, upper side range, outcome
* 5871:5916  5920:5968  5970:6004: -3.0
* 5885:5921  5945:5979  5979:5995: -1.1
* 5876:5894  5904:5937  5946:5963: -4.2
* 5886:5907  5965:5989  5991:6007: -1.8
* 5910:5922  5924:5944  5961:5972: -0.3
